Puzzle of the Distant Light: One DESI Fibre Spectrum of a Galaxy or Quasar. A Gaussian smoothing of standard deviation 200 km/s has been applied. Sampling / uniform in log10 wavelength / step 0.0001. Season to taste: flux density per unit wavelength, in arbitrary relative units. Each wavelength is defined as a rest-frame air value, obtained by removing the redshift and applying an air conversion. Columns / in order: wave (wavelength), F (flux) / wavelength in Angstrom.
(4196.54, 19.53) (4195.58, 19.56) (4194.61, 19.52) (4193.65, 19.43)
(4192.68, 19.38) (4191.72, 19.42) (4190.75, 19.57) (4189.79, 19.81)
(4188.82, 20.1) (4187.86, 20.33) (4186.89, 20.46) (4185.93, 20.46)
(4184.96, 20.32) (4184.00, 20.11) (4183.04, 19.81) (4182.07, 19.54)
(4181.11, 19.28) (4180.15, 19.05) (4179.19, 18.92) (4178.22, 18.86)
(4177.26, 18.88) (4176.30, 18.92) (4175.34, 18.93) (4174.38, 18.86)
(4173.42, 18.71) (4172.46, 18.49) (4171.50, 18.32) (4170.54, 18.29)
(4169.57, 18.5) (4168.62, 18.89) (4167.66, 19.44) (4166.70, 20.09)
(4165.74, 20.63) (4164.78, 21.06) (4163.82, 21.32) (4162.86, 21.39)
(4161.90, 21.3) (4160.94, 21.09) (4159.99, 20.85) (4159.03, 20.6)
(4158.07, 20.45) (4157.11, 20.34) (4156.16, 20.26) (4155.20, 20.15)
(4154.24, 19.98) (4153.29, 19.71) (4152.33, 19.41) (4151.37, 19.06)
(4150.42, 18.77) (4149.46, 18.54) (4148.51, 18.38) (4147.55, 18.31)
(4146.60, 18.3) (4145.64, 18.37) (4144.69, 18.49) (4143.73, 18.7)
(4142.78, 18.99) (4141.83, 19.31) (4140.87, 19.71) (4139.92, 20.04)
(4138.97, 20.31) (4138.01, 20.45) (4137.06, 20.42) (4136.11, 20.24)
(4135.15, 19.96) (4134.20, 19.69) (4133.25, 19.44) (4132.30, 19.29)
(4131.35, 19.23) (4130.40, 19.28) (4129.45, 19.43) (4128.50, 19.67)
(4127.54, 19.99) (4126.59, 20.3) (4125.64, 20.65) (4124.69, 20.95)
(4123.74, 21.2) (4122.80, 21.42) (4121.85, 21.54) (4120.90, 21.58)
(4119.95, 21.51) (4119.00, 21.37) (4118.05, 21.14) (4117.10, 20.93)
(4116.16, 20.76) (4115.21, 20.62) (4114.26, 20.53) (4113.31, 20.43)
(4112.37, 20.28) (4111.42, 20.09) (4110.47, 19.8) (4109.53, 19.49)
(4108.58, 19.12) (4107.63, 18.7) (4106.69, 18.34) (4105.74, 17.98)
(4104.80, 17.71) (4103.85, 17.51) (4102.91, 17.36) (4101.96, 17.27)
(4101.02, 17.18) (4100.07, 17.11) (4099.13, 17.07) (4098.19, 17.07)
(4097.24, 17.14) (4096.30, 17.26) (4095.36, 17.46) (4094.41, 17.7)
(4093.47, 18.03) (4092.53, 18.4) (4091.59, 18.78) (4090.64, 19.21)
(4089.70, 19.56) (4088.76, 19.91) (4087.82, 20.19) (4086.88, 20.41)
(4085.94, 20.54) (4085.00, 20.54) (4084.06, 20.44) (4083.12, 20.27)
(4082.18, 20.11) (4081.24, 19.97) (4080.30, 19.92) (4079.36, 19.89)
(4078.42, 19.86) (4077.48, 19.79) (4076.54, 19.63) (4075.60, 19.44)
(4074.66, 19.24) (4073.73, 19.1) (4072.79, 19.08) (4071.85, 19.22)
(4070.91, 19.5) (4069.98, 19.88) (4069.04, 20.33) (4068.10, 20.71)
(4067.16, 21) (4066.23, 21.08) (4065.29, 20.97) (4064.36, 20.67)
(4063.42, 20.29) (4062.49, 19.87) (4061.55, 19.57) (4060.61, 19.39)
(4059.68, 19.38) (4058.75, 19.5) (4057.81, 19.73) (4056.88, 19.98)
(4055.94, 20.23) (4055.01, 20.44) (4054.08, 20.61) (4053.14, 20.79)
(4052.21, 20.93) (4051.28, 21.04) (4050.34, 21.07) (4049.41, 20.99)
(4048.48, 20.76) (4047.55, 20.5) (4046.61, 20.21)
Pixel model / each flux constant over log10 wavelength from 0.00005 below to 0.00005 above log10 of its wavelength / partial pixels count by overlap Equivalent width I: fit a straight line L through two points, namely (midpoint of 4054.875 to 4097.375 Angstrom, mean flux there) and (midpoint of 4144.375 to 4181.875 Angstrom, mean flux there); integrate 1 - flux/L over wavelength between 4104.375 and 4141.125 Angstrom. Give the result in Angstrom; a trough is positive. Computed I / -1.0 Angstrom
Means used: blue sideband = 19.7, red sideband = 19.5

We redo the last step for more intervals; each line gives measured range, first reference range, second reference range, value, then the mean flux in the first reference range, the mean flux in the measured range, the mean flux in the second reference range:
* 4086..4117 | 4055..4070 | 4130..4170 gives 1.90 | 20.2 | 18.8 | 19.7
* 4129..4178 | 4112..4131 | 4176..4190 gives 1.42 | 20.7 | 19.6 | 19.7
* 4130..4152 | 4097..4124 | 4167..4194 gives 0.11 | 19.4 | 19.3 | 19.3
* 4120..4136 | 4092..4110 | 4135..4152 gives -1.34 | 17.8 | 20.3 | 19.2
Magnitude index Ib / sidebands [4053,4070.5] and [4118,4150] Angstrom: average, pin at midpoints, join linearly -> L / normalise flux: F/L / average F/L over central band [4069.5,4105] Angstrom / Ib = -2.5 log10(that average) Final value 0.065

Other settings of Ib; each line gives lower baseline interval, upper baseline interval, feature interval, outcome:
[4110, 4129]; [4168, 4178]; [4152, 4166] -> -0.07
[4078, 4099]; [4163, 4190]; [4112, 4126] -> -0.09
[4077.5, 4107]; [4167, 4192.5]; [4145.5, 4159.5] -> -0.01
